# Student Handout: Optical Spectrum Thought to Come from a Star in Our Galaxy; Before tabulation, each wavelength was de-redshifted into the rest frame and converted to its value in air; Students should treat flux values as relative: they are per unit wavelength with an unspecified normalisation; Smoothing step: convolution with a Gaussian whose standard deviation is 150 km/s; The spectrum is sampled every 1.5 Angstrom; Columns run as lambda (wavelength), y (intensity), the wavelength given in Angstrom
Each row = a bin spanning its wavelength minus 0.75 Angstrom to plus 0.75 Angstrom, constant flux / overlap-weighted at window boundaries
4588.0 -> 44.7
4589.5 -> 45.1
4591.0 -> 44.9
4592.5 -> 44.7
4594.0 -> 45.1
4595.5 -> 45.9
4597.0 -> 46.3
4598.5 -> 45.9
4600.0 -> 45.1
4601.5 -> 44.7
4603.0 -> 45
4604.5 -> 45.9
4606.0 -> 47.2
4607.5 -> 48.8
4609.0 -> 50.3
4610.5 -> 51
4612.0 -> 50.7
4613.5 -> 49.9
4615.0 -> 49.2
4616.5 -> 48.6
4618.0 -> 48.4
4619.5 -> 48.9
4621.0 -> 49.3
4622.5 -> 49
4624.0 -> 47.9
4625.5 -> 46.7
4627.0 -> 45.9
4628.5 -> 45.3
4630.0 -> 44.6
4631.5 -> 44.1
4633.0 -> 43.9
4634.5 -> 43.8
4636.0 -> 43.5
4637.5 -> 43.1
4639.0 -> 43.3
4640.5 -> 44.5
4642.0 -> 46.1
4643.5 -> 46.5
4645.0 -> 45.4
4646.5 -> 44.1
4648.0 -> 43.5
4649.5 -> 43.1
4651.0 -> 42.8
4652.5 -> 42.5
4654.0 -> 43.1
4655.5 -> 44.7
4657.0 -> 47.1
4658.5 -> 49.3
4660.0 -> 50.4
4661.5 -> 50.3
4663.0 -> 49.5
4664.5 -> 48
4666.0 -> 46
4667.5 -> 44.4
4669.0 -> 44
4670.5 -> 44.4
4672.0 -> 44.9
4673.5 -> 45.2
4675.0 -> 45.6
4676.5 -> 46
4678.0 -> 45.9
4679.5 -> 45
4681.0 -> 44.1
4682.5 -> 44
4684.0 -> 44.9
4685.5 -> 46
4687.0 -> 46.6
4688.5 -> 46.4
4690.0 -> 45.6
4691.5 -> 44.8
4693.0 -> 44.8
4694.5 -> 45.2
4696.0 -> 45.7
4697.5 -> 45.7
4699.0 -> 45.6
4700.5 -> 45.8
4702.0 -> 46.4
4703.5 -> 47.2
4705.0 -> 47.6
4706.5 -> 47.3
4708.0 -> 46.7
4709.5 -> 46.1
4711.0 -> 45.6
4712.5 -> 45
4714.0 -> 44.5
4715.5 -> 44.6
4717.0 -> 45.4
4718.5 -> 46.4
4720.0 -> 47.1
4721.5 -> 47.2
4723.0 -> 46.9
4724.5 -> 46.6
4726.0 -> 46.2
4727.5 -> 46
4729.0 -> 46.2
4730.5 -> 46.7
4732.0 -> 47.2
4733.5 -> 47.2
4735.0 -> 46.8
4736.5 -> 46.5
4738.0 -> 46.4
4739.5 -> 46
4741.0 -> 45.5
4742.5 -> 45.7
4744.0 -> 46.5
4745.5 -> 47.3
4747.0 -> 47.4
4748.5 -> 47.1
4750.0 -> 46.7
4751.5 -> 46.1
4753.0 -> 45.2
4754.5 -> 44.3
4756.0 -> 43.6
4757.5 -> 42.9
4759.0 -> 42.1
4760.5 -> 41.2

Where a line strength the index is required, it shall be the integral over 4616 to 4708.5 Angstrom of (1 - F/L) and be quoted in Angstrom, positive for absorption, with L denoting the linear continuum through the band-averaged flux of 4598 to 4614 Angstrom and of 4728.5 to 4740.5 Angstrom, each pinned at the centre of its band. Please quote 2.80 Angstrom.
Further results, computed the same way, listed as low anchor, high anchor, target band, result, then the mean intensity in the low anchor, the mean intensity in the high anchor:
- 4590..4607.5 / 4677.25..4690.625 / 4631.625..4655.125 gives 0.80 Angstrom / 45.7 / 45.4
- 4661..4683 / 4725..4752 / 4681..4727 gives 0.25 Angstrom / 45.8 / 46.5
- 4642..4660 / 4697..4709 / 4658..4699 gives -0.16 Angstrom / 45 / 46.5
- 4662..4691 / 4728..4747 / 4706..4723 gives 0.07 Angstrom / 45.6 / 46.5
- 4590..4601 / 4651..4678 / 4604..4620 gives -1.22 Angstrom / 45.4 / 46.1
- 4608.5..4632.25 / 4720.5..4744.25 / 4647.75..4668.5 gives 0.64 Angstrom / 48.1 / 46.5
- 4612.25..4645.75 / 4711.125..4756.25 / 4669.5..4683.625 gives 0.39 Angstrom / 46.3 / 46.2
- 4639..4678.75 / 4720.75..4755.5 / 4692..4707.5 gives -0.03 Angstrom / 45.6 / 46.4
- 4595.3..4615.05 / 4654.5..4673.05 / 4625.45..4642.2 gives 0.99 Angstrom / 47.6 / 46.8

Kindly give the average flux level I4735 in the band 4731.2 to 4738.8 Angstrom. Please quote 46.8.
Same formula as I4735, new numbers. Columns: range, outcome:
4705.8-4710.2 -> 46.7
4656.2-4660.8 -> 48.9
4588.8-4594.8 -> 45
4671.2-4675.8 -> 45.2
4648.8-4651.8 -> 42.9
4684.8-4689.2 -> 46.3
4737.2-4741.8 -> 46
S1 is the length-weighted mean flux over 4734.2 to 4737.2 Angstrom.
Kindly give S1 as 46.7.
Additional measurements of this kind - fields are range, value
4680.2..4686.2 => 44.7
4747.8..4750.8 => 46.9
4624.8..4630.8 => 45.6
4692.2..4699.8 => 45.4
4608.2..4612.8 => 50.6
